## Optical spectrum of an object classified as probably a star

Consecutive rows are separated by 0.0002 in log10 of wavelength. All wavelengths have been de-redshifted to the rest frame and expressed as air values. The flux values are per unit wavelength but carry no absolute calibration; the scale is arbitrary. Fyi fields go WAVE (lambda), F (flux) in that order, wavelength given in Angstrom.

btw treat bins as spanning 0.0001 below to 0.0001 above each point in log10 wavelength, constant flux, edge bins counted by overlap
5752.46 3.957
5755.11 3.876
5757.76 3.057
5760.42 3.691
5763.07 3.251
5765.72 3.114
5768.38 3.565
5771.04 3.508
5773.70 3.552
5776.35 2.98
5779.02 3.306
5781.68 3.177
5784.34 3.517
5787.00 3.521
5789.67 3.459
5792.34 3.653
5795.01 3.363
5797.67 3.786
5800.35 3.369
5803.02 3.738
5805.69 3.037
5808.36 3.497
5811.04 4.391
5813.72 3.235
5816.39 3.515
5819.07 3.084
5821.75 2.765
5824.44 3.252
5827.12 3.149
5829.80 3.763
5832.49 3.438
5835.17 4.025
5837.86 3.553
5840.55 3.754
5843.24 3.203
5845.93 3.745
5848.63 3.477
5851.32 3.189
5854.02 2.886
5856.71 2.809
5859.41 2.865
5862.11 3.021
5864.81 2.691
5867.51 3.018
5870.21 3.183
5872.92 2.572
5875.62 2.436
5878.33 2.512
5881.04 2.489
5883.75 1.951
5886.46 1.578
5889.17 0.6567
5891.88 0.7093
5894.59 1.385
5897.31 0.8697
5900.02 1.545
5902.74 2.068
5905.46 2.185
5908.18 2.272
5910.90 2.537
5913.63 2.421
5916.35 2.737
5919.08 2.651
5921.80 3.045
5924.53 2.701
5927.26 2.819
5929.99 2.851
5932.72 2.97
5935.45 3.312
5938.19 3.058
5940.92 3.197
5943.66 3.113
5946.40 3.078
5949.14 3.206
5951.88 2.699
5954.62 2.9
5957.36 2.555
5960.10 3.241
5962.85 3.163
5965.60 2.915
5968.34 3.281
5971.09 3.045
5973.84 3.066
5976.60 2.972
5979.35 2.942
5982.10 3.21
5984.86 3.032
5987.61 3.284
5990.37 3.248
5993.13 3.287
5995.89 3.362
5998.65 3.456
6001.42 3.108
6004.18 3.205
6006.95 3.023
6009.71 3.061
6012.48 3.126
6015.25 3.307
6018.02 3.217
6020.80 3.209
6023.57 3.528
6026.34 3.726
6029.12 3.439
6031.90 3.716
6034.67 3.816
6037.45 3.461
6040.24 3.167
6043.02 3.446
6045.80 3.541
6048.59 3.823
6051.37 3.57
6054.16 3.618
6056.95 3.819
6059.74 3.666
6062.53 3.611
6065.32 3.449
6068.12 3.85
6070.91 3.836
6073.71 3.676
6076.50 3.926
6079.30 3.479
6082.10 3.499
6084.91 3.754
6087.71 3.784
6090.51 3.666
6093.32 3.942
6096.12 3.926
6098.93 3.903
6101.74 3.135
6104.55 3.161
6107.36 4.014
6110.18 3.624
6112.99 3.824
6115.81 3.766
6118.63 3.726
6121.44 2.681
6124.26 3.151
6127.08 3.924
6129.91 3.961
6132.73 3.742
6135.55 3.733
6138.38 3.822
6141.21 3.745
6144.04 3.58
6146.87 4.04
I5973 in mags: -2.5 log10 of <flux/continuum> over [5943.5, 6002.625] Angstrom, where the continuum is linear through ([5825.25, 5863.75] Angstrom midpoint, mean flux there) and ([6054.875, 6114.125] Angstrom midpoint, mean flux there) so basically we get 0.14 mag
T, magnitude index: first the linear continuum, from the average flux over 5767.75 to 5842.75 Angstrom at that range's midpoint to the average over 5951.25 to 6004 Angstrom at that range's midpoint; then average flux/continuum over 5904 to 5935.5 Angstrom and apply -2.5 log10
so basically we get 0.20 mag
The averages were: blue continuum 3.46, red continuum 3.1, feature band 2.68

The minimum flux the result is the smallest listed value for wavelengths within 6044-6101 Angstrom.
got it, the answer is 3.449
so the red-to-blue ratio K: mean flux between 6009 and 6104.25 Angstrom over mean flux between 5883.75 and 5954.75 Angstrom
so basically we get 1.50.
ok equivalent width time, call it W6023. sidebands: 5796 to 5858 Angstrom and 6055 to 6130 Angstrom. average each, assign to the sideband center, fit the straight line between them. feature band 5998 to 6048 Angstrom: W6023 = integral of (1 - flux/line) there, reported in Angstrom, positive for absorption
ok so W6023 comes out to 3.1 Angstrom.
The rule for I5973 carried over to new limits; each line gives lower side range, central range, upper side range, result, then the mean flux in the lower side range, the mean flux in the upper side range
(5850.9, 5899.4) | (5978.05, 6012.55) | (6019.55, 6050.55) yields 0.01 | 2.24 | 3.54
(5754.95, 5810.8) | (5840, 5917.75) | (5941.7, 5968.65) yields 0.30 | 3.44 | 3.01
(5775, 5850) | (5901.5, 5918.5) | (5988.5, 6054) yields 0.39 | 3.46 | 3.39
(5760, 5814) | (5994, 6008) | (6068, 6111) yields 0.12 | 3.46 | 3.7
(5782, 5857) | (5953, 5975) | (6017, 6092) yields 0.17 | 3.44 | 3.61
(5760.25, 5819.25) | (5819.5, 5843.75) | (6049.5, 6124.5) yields 0.02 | 3.45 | 3.64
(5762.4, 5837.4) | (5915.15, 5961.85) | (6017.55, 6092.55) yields 0.19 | 3.43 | 3.61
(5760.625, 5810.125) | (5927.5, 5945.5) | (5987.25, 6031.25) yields 0.09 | 3.43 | 3.29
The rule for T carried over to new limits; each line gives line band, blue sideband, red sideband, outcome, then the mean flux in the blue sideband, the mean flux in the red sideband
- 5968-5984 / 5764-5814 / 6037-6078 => 0.17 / 3.46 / 3.63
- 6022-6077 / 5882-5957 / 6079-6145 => -0.12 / 2.39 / 3.65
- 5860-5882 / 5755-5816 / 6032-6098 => 0.27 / 3.46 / 3.67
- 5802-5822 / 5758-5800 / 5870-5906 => -0.17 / 3.42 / 1.82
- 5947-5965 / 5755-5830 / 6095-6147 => 0.19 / 3.41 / 3.64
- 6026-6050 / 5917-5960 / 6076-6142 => -0.06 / 2.95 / 3.66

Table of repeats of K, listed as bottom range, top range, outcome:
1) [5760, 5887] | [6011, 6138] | 1.12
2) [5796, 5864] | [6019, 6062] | 1.06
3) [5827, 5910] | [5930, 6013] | 1.19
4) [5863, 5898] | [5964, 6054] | 1.62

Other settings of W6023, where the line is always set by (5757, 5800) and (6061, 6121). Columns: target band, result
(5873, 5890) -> 7.2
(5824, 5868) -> 2.2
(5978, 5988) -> 1.3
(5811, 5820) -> 0.0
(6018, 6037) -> 0.4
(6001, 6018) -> 2.2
